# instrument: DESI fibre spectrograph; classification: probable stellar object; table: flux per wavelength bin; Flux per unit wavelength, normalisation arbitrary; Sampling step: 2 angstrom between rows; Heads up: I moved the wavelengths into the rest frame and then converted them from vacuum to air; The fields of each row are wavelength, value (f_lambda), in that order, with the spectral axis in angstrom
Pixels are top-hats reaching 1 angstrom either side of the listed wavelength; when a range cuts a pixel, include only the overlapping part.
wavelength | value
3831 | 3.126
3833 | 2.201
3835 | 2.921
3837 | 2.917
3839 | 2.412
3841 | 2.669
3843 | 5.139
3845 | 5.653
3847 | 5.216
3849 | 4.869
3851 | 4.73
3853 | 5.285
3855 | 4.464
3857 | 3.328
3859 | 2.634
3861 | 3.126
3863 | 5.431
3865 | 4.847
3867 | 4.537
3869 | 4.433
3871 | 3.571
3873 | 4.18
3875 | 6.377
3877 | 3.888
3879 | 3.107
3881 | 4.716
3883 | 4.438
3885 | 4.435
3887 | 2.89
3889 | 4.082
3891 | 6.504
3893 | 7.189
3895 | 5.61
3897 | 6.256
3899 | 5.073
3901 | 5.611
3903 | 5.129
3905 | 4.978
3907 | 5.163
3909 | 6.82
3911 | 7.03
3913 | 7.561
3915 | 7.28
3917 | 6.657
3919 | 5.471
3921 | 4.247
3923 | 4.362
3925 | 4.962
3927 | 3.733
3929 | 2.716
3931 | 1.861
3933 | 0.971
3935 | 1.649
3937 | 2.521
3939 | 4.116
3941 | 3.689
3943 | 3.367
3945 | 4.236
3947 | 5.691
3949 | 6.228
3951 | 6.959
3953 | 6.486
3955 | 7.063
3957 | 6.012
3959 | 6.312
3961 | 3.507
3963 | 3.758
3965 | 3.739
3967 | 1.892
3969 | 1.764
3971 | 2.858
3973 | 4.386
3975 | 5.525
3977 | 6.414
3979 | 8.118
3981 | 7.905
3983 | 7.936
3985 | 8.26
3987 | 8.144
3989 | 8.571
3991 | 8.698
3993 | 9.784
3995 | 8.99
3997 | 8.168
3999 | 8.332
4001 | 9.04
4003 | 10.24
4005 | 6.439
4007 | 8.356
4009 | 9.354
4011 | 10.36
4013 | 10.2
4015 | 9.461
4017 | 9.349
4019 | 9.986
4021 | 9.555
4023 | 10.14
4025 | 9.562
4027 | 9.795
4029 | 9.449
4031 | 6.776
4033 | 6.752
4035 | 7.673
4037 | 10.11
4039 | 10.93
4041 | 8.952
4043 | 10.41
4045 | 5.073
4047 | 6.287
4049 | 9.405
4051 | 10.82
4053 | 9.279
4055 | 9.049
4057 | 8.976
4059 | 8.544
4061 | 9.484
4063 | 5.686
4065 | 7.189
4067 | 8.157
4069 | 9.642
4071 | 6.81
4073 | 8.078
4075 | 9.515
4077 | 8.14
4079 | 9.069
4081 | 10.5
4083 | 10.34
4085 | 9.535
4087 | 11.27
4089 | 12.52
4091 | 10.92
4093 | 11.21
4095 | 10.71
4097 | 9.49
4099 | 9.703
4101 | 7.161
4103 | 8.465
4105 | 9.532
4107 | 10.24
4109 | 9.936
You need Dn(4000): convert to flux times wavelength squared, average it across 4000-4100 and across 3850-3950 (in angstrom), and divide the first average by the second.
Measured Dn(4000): 2.1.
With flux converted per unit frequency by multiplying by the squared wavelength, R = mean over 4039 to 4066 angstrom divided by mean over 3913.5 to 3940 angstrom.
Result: 2.3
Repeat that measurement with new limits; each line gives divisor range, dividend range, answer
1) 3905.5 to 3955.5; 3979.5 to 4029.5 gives 1.95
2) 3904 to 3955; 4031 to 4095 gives 2.02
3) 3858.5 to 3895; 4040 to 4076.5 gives 2.04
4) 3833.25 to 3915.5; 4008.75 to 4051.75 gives 2.06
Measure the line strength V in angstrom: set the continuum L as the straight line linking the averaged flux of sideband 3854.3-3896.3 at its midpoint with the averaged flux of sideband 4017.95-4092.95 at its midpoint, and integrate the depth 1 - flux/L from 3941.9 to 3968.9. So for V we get 6.6 angstrom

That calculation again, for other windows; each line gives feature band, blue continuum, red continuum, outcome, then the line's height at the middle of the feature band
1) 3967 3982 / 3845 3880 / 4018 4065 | 4.4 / 7.14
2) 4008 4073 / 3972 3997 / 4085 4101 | 2.0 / 9.18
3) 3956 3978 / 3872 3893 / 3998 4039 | 9.5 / 7.39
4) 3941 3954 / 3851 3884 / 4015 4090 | 2.0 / 6.33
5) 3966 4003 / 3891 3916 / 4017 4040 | 5.2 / 8.11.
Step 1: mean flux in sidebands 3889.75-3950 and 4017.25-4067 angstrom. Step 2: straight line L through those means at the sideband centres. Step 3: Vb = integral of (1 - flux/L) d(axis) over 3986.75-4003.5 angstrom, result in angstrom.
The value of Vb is -3.7 angstrom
